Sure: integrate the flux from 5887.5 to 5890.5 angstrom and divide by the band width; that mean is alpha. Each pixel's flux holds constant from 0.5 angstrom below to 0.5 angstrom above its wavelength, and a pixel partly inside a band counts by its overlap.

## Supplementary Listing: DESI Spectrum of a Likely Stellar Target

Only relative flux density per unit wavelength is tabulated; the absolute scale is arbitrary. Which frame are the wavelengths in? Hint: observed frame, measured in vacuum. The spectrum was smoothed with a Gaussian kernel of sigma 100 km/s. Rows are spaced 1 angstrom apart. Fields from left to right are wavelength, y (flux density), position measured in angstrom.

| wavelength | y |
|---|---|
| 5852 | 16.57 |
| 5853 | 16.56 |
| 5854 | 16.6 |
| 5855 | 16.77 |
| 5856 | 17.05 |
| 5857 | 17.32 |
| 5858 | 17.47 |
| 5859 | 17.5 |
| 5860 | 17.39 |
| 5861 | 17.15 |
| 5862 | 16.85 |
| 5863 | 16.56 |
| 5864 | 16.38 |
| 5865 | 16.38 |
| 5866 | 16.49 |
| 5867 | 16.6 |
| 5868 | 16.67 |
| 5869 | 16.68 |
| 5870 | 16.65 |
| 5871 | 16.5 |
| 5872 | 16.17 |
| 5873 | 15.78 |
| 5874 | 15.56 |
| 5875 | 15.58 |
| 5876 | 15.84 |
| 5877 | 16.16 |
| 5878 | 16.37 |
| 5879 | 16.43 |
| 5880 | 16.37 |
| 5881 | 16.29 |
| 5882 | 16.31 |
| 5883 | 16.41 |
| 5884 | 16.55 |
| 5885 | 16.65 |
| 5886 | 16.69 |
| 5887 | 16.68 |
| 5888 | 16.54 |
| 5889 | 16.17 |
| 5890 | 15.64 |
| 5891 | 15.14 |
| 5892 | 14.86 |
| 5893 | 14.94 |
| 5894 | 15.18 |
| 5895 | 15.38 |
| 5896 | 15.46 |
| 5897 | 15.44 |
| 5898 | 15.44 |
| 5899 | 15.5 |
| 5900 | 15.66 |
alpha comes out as 16.1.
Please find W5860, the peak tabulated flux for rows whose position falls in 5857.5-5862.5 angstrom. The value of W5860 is 17.5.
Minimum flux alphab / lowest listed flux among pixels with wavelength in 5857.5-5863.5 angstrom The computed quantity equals 16.56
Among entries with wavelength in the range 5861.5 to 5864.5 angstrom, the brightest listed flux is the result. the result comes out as 16.85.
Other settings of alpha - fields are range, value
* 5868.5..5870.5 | 16.7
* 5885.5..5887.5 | 16.7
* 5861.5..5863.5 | 16.7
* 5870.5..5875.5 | 15.9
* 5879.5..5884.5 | 16.4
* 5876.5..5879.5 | 16.3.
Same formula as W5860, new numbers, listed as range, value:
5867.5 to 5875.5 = 16.68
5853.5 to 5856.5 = 17.05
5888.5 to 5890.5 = 16.17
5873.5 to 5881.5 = 16.43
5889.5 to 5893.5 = 15.64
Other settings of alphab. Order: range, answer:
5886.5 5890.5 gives 15.64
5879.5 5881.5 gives 16.29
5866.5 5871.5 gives 16.5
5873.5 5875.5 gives 15.56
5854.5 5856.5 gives 16.77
